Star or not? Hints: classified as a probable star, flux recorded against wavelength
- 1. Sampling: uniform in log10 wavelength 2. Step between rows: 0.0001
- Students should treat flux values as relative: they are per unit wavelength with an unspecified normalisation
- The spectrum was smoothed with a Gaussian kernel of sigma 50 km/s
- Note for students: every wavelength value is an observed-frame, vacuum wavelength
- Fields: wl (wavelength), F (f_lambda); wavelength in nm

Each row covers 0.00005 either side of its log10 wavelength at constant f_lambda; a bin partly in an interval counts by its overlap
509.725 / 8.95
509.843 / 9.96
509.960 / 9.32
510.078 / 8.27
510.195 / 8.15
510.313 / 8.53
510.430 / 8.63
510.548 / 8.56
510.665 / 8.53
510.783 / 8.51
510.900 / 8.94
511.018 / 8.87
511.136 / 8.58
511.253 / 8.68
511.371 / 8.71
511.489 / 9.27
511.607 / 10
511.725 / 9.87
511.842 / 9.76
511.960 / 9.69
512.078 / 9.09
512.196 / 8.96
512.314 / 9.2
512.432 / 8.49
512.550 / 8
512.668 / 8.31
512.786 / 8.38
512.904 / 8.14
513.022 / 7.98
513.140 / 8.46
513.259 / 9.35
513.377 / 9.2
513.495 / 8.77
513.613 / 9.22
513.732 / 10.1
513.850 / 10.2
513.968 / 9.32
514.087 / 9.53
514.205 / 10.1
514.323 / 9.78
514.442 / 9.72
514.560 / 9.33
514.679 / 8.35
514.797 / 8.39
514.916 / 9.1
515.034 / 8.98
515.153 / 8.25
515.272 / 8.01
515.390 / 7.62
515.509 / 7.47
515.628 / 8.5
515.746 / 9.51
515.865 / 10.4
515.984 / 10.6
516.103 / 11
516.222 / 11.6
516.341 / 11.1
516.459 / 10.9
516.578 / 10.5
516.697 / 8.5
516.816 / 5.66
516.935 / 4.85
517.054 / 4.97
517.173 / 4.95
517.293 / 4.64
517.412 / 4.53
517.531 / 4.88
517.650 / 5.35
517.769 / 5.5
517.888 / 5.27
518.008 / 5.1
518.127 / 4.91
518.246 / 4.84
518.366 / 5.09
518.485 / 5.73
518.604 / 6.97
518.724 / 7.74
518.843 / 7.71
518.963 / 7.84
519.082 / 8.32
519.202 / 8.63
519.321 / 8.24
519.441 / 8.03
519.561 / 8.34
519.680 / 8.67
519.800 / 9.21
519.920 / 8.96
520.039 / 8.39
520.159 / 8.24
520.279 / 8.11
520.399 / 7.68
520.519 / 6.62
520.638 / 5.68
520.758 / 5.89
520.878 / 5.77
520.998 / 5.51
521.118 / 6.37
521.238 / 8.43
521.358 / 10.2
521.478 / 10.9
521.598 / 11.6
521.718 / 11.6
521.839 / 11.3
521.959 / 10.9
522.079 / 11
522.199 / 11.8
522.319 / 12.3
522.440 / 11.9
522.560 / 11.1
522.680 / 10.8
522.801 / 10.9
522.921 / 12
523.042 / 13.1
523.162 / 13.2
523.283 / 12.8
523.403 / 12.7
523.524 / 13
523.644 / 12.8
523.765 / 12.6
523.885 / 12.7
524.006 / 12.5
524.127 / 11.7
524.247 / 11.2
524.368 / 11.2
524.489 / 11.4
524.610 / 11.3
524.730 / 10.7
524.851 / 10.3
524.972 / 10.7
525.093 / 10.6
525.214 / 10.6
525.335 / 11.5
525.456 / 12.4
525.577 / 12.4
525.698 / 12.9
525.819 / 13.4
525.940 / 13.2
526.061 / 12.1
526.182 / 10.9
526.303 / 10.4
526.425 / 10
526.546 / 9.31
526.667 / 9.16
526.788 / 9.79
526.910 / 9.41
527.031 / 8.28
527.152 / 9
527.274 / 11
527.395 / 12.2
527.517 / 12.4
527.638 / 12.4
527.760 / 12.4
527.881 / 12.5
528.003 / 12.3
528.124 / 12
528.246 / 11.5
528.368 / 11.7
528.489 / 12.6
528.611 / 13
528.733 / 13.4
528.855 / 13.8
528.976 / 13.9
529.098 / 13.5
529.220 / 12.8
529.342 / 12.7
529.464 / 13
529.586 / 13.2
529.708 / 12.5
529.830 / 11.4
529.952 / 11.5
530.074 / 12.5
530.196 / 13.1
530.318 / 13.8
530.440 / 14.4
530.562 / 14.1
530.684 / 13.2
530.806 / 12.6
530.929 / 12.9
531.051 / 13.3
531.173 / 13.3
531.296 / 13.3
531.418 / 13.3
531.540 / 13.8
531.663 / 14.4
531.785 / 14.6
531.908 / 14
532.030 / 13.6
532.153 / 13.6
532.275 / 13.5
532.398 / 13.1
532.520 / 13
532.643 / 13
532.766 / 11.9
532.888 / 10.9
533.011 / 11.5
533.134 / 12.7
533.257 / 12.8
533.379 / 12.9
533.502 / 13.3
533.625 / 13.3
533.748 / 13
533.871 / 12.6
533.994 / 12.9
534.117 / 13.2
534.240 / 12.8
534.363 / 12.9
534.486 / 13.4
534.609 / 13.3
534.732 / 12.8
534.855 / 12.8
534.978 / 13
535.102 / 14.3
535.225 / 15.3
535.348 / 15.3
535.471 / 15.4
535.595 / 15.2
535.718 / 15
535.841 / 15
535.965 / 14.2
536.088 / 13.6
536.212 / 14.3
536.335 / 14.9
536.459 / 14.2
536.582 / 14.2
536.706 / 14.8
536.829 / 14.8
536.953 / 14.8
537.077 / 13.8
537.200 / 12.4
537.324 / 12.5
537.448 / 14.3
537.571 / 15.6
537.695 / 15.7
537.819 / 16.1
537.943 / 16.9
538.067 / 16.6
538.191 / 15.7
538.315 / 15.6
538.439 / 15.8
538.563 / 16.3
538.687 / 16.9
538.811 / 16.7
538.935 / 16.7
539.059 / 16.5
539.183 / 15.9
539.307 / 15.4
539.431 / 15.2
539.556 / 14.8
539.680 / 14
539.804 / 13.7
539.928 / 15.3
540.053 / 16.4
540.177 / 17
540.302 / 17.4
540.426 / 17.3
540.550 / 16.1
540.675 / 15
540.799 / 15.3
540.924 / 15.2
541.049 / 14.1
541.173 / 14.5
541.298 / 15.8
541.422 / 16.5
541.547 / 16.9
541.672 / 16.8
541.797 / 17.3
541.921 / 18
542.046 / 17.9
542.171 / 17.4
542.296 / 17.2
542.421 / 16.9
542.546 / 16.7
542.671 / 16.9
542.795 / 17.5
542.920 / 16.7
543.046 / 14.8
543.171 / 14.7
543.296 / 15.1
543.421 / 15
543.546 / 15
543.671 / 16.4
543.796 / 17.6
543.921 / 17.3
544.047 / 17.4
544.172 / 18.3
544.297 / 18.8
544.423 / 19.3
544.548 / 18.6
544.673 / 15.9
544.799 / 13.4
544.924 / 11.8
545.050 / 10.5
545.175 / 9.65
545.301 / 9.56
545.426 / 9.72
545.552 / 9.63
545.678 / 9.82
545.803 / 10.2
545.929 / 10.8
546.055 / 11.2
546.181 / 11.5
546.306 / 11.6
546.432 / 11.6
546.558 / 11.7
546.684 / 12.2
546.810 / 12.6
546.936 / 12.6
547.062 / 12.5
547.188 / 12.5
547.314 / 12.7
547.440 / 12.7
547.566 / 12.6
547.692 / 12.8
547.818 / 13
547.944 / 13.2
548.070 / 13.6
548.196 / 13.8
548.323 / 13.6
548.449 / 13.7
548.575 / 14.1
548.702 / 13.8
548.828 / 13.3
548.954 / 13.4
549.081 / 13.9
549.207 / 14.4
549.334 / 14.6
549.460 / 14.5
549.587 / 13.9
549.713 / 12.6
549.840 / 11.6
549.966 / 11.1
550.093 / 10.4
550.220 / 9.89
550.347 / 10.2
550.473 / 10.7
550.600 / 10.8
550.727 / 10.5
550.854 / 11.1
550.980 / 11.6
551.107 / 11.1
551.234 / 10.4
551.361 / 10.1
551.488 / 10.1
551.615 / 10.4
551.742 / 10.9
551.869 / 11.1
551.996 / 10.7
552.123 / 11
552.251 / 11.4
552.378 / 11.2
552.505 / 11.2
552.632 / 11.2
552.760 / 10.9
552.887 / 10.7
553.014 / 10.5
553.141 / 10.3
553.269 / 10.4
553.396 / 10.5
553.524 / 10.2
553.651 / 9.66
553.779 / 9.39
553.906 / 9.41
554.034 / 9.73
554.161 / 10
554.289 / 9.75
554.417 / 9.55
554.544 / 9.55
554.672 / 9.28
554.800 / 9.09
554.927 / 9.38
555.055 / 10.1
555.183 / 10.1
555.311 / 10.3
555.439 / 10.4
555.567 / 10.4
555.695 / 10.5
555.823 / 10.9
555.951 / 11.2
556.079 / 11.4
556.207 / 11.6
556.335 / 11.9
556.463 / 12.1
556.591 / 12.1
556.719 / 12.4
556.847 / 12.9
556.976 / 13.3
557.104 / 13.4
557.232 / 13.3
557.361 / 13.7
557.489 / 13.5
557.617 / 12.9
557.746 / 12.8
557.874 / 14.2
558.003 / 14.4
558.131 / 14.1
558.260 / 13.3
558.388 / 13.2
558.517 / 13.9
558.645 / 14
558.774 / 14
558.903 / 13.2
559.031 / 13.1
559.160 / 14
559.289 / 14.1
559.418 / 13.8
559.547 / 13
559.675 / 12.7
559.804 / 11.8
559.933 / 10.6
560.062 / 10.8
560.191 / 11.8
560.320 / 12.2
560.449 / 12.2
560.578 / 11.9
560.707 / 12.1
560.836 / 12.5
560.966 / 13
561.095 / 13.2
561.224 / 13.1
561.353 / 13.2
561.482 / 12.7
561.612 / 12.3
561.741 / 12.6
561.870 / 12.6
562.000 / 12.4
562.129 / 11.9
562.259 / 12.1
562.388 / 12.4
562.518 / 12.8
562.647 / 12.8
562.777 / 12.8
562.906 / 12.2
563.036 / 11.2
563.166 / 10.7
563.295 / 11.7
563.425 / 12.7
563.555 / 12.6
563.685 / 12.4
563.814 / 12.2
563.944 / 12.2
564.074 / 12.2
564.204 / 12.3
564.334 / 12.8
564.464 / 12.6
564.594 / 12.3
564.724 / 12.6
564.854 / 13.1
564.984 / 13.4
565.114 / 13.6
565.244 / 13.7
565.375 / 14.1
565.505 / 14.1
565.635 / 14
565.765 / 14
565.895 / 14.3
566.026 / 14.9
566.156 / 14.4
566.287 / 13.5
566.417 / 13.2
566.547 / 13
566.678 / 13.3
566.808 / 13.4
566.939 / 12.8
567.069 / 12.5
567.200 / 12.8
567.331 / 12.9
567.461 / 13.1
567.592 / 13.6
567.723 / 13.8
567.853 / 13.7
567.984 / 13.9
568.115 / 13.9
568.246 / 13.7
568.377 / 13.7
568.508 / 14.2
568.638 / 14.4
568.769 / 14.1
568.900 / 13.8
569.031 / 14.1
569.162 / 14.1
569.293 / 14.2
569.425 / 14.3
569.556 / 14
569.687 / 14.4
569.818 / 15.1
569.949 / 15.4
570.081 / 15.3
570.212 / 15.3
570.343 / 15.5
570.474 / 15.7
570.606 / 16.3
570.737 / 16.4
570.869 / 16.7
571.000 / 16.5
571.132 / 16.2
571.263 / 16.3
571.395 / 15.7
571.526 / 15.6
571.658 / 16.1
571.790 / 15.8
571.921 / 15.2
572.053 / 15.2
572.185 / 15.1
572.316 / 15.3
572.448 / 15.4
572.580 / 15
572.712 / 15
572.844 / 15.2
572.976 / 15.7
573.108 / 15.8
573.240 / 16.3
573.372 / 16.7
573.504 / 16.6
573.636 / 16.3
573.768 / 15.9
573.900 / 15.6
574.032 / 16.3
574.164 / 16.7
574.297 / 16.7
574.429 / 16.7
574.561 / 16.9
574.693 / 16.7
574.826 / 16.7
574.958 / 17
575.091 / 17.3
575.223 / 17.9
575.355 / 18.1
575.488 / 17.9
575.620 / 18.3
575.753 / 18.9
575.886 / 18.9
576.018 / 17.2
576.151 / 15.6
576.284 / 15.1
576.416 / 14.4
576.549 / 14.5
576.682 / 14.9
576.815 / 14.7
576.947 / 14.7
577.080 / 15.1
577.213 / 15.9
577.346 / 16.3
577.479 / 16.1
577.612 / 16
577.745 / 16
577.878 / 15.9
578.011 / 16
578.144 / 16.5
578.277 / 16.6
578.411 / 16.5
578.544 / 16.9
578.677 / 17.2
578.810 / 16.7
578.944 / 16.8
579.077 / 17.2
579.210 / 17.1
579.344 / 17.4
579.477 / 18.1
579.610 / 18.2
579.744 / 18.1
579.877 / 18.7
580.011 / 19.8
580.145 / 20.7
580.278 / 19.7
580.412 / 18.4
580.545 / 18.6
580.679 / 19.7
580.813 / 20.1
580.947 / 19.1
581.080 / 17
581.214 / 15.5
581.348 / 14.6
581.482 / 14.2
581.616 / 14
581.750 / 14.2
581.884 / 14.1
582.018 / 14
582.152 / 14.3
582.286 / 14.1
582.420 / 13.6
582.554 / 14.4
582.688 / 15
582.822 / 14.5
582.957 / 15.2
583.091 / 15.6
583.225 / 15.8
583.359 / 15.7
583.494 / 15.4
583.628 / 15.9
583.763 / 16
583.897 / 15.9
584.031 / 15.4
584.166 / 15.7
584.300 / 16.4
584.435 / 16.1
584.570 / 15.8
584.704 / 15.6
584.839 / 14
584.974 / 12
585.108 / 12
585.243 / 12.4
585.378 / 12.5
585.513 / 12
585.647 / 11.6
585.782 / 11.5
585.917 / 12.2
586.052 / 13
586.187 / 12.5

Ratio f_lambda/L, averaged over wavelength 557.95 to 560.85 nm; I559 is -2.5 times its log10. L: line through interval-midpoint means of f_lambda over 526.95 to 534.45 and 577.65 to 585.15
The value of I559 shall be 0.14 mag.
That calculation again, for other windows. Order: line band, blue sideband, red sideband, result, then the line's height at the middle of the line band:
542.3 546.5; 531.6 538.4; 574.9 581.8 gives 0.02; 14.6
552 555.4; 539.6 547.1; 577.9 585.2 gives 0.43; 15.2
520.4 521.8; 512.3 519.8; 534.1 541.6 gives 0.20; 9.66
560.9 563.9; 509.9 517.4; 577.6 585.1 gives 0.14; 14.2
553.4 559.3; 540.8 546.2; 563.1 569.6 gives 0.19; 14.1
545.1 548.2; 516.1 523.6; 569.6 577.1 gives 0.06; 12.3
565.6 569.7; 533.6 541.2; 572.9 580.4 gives 0.19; 16.4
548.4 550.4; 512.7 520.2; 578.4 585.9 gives -0.08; 11.9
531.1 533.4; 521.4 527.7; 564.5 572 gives -0.10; 11.9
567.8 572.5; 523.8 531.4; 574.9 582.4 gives 0.06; 15.9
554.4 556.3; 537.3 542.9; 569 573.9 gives 0.47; 15.8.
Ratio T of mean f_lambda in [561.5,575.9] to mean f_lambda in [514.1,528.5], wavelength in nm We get 1.5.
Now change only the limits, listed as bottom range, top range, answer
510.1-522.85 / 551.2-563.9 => 1.39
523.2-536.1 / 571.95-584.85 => 1.30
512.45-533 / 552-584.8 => 1.38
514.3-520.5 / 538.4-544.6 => 2.11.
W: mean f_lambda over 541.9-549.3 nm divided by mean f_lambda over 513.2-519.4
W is 1.8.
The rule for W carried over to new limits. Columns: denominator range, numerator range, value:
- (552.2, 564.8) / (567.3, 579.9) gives 1.33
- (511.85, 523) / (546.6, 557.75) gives 1.37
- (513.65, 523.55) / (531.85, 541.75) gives 1.68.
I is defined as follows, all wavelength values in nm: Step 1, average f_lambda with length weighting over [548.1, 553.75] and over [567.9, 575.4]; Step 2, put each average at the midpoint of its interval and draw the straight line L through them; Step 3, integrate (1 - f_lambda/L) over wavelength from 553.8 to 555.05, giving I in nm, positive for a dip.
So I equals 0.278 nm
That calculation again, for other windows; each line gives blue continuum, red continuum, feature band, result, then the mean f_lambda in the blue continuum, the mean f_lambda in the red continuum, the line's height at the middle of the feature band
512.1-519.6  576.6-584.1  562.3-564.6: 0.31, 8.05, 16.3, 14.2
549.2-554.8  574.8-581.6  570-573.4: -0.06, 10.8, 17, 15.5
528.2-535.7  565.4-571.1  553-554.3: 0.36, 13.2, 14.3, 13.8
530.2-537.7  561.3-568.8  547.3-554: 0.82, 13.6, 13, 13.3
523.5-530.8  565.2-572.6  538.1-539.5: -0.38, 11.9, 14.5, 12.7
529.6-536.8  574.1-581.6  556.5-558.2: 0.23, 13.4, 17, 15.4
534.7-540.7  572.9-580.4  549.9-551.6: 0.55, 15.1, 16.8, 15.7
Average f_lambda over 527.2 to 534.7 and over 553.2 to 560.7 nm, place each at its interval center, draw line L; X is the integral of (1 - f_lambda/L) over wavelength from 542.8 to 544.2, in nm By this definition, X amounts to -0.44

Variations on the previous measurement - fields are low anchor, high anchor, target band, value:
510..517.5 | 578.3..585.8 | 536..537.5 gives -0.40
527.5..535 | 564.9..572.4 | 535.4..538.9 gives -0.50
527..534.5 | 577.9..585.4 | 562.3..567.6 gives 0.73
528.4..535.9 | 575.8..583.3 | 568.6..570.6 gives 0.13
